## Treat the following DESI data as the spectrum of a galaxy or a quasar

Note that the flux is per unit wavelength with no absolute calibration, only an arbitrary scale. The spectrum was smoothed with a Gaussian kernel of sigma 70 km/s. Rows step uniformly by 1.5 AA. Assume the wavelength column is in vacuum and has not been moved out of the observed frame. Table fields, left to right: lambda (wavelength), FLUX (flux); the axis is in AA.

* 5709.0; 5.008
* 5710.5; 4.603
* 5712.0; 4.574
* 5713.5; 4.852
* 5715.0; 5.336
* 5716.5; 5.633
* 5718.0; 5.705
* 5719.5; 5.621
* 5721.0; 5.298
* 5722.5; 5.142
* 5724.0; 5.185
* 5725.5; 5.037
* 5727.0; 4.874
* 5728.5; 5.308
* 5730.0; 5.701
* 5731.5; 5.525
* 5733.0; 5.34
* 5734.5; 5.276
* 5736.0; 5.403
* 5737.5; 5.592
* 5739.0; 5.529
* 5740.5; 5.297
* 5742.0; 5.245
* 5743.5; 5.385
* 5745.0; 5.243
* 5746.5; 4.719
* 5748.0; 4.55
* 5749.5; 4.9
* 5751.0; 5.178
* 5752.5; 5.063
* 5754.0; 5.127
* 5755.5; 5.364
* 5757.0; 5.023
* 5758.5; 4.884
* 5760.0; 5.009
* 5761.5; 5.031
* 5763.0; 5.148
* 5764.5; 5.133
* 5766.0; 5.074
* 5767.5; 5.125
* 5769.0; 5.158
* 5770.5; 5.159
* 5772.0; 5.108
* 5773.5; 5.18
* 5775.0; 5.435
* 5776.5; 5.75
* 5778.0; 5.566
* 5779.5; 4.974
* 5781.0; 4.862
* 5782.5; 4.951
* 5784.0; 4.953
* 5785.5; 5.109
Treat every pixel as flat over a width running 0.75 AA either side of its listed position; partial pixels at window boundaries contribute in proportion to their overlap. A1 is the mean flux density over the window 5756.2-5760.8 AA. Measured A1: 4.98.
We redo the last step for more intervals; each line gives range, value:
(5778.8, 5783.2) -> 4.93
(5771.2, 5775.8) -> 5.25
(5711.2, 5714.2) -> 4.71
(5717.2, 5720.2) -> 5.66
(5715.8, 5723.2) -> 5.48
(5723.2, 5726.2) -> 5.11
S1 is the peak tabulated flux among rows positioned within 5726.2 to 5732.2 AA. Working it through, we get 5.701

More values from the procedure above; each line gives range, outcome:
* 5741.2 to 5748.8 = 5.385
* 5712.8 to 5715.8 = 5.336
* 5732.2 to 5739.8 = 5.592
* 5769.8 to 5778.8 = 5.75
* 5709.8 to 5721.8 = 5.705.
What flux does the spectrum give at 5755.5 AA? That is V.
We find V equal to 5.364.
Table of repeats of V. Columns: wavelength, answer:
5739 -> 5.529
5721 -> 5.298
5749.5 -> 4.9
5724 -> 5.185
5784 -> 4.953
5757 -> 5.023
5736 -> 5.403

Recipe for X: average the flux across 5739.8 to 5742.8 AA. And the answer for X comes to 5.27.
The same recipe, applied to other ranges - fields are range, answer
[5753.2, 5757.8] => 5.17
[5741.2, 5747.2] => 5.15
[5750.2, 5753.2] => 5.12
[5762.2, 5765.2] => 5.14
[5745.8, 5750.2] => 4.72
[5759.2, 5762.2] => 5.02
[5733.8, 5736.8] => 5.34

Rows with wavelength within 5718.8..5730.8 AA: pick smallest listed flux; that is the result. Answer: 4.874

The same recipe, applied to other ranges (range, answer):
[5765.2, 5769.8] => 5.074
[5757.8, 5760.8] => 4.884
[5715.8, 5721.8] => 5.298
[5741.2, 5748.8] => 4.55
